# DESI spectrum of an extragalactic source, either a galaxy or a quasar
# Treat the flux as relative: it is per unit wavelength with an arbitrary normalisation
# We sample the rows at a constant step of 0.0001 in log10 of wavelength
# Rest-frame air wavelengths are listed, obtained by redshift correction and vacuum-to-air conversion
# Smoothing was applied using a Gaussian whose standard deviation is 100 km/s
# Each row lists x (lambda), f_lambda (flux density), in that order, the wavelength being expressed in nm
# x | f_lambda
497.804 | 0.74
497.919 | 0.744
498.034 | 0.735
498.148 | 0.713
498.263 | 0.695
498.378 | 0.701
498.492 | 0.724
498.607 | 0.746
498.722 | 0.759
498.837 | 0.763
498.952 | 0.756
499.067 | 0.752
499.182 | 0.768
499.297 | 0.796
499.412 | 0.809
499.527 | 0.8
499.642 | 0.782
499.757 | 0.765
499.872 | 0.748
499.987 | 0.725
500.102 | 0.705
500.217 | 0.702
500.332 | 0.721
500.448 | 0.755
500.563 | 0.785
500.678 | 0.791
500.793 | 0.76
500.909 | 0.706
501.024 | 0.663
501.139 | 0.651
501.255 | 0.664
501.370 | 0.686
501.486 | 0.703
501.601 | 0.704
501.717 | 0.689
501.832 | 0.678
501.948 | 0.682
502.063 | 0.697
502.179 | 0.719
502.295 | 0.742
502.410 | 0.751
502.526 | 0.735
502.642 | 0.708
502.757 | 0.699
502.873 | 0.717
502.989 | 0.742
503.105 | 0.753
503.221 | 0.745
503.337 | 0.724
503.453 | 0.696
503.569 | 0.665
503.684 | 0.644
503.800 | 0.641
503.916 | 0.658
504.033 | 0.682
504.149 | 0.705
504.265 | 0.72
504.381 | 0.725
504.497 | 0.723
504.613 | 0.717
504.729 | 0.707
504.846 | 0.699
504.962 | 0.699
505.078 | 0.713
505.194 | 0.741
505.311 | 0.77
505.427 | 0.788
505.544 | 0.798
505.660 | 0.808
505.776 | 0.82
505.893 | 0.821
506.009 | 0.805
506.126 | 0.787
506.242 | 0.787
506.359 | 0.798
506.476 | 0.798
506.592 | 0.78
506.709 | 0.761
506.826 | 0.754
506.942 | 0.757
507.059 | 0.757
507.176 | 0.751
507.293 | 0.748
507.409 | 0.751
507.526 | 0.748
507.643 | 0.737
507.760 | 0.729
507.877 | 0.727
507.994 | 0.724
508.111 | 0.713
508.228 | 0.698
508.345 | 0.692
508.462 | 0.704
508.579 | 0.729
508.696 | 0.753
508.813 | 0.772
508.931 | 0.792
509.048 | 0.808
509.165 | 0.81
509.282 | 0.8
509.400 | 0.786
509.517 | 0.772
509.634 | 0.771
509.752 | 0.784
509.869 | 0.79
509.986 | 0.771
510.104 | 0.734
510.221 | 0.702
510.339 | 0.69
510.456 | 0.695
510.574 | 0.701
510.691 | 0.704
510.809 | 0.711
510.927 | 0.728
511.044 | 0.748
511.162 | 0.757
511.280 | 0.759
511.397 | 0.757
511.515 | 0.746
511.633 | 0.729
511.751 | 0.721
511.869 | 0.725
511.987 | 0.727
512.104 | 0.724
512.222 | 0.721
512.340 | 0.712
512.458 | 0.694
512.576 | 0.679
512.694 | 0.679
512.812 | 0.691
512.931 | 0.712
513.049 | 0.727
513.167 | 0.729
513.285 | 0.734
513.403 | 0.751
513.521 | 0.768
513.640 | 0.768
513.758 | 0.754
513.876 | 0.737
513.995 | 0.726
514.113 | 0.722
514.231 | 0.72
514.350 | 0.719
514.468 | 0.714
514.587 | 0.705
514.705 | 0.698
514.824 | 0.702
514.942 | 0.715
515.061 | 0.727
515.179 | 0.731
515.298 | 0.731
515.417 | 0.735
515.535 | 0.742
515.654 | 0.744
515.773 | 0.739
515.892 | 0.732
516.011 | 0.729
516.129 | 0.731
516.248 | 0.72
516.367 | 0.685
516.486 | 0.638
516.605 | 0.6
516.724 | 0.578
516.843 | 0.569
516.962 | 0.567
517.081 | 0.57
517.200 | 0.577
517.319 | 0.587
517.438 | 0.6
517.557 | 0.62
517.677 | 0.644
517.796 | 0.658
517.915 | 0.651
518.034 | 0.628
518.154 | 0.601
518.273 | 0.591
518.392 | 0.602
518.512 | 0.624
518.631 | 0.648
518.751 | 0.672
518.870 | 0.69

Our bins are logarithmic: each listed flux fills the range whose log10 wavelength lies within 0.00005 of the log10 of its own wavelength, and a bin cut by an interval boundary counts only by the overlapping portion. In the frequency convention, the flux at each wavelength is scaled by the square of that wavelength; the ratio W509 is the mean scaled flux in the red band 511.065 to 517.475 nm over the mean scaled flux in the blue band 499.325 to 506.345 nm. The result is 1.0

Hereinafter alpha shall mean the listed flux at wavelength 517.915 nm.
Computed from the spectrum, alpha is 0.651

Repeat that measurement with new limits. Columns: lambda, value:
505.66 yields 0.808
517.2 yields 0.577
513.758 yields 0.754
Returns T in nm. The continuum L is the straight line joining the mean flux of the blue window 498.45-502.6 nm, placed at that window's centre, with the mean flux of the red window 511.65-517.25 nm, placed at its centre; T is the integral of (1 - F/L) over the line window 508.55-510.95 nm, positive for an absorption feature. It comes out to -0.14 nm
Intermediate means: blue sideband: 0.733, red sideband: 0.703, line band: 0.753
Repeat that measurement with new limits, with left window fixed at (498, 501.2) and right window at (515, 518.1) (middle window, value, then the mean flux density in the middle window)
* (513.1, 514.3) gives -0.11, 0.741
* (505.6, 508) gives -0.21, 0.77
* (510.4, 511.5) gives -0.07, 0.73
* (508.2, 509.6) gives -0.13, 0.761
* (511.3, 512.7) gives -0.07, 0.721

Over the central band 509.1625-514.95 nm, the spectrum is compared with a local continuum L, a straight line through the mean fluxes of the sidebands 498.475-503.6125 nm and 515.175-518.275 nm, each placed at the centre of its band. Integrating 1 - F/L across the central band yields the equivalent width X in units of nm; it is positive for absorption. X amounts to -0.46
